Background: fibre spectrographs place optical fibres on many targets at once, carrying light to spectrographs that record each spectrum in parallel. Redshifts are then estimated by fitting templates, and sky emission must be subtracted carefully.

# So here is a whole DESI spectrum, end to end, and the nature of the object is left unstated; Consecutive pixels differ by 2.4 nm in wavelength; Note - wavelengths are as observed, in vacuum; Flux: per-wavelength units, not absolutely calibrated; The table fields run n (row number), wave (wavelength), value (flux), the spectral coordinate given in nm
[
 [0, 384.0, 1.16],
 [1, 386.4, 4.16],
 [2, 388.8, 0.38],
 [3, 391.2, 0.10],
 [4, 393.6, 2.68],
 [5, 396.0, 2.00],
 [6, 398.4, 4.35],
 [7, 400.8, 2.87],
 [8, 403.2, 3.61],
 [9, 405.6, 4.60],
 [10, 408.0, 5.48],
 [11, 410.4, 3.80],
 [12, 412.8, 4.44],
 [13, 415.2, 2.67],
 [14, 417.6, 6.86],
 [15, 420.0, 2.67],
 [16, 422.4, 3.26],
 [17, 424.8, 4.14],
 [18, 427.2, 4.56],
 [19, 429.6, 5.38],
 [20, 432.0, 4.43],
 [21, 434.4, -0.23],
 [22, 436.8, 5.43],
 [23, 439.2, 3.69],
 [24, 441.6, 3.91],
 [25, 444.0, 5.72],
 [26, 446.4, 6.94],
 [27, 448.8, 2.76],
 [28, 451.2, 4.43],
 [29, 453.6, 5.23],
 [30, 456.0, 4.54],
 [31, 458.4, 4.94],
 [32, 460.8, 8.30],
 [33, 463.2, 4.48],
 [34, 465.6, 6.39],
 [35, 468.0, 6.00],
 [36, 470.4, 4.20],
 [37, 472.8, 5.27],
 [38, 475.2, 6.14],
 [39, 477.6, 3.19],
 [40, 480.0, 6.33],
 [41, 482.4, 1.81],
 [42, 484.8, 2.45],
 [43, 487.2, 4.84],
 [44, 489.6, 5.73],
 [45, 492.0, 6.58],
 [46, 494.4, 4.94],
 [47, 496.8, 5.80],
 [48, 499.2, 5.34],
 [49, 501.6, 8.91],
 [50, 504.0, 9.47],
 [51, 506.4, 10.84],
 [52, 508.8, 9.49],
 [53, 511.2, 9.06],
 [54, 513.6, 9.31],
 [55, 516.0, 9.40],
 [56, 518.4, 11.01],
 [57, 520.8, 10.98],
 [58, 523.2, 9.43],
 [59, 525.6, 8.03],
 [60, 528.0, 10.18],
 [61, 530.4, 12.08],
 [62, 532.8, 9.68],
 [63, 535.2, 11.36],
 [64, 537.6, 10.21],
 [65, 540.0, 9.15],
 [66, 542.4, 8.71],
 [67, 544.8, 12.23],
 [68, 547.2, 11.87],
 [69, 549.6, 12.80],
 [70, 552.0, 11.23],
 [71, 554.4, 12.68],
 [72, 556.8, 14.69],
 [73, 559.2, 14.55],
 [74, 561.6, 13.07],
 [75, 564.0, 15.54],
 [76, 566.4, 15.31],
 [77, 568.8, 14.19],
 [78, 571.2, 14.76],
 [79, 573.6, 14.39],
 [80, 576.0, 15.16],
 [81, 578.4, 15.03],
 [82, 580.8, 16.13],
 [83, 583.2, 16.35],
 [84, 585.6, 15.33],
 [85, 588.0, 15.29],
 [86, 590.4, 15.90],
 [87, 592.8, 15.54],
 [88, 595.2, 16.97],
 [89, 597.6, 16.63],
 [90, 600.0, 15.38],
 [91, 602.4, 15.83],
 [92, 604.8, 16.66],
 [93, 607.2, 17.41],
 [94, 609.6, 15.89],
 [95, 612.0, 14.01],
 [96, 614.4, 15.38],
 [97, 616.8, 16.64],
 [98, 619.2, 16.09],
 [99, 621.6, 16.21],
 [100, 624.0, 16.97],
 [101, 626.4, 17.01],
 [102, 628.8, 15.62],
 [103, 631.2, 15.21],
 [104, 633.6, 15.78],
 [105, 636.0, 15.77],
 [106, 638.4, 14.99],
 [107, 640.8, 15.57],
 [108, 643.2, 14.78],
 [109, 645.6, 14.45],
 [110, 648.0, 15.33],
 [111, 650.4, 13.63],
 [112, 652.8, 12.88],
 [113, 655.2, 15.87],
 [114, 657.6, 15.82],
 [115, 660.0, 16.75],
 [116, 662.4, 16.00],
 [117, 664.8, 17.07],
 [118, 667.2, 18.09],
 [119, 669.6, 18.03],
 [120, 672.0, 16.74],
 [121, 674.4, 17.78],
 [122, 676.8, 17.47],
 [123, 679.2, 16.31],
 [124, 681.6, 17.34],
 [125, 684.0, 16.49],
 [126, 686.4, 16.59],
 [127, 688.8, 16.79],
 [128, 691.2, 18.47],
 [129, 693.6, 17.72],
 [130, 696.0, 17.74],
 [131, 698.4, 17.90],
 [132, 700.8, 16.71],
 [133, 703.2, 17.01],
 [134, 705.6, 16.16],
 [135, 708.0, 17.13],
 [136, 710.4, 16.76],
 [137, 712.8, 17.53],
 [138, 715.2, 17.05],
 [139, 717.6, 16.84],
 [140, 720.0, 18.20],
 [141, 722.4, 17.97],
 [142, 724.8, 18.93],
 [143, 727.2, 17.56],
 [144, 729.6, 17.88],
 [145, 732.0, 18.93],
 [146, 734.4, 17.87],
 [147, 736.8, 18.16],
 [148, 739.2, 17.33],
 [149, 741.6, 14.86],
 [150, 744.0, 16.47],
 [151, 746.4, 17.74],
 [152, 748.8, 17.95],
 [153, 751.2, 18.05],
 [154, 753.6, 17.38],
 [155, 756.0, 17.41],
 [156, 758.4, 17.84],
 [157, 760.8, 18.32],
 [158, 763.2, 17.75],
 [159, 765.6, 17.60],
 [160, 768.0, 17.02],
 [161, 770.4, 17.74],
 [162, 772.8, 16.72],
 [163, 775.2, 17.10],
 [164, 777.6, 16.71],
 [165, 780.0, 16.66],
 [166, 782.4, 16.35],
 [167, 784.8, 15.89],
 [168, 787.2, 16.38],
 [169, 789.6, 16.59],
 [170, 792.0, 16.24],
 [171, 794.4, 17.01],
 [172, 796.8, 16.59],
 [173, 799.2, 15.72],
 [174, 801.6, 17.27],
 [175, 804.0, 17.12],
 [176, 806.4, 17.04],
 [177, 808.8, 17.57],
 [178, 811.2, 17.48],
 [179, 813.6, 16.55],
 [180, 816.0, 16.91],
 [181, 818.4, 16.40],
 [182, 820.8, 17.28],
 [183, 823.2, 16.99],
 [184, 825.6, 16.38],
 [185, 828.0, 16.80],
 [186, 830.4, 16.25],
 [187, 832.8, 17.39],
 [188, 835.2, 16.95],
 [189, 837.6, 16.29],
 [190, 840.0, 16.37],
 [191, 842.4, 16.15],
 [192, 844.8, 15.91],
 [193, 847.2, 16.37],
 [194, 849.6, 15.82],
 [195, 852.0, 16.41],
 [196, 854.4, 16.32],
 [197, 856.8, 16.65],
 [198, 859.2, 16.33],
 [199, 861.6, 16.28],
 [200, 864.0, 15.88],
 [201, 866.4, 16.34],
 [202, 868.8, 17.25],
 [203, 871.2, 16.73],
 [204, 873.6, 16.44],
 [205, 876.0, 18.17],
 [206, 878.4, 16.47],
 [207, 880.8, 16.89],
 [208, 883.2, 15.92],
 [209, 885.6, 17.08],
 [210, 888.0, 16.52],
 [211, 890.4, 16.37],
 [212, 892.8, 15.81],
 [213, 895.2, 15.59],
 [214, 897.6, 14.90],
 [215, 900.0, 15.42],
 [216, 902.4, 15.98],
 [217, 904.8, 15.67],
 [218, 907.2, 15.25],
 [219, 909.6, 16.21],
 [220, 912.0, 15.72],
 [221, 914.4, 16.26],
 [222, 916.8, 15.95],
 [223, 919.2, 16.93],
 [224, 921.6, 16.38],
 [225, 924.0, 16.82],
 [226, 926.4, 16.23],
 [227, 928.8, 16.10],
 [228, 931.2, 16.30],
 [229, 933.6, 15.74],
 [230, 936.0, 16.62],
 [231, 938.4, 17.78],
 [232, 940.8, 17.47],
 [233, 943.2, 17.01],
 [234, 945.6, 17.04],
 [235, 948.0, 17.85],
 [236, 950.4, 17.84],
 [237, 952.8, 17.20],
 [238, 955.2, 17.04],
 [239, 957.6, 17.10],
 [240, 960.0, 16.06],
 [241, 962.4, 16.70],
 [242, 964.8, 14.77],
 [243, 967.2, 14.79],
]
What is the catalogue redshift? 0.26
